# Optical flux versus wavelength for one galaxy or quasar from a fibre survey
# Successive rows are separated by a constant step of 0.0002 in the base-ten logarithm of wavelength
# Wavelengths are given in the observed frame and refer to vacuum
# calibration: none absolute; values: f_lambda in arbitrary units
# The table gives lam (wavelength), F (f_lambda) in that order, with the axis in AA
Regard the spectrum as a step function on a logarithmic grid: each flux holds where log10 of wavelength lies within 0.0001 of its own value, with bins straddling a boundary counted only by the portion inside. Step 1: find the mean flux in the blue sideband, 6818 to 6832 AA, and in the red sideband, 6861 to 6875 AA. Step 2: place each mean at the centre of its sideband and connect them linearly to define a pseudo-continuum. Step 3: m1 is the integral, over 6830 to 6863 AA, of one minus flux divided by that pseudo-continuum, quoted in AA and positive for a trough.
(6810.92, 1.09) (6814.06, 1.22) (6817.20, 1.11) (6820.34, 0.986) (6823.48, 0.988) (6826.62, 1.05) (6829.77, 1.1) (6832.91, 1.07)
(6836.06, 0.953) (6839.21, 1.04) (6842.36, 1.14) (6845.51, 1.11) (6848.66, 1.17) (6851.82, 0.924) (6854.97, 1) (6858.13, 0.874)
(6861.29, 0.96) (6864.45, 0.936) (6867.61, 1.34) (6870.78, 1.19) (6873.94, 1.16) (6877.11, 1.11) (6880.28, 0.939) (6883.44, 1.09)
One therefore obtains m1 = 1.7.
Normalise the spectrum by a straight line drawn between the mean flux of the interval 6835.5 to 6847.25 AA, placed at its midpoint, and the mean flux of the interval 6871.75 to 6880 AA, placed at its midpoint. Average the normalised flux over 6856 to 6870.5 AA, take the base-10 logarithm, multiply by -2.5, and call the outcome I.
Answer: 0.06 mag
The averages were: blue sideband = 1.07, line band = 1.04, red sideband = 1.11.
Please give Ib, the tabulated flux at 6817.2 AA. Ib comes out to 1.11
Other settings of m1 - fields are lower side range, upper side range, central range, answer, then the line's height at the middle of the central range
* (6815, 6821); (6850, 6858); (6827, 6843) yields -0.6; 1.02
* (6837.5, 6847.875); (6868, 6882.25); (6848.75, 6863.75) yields 2.0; 1.11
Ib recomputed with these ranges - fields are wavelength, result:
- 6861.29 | 0.96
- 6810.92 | 1.09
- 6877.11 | 1.11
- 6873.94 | 1.16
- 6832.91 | 1.07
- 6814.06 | 1.22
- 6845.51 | 1.11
